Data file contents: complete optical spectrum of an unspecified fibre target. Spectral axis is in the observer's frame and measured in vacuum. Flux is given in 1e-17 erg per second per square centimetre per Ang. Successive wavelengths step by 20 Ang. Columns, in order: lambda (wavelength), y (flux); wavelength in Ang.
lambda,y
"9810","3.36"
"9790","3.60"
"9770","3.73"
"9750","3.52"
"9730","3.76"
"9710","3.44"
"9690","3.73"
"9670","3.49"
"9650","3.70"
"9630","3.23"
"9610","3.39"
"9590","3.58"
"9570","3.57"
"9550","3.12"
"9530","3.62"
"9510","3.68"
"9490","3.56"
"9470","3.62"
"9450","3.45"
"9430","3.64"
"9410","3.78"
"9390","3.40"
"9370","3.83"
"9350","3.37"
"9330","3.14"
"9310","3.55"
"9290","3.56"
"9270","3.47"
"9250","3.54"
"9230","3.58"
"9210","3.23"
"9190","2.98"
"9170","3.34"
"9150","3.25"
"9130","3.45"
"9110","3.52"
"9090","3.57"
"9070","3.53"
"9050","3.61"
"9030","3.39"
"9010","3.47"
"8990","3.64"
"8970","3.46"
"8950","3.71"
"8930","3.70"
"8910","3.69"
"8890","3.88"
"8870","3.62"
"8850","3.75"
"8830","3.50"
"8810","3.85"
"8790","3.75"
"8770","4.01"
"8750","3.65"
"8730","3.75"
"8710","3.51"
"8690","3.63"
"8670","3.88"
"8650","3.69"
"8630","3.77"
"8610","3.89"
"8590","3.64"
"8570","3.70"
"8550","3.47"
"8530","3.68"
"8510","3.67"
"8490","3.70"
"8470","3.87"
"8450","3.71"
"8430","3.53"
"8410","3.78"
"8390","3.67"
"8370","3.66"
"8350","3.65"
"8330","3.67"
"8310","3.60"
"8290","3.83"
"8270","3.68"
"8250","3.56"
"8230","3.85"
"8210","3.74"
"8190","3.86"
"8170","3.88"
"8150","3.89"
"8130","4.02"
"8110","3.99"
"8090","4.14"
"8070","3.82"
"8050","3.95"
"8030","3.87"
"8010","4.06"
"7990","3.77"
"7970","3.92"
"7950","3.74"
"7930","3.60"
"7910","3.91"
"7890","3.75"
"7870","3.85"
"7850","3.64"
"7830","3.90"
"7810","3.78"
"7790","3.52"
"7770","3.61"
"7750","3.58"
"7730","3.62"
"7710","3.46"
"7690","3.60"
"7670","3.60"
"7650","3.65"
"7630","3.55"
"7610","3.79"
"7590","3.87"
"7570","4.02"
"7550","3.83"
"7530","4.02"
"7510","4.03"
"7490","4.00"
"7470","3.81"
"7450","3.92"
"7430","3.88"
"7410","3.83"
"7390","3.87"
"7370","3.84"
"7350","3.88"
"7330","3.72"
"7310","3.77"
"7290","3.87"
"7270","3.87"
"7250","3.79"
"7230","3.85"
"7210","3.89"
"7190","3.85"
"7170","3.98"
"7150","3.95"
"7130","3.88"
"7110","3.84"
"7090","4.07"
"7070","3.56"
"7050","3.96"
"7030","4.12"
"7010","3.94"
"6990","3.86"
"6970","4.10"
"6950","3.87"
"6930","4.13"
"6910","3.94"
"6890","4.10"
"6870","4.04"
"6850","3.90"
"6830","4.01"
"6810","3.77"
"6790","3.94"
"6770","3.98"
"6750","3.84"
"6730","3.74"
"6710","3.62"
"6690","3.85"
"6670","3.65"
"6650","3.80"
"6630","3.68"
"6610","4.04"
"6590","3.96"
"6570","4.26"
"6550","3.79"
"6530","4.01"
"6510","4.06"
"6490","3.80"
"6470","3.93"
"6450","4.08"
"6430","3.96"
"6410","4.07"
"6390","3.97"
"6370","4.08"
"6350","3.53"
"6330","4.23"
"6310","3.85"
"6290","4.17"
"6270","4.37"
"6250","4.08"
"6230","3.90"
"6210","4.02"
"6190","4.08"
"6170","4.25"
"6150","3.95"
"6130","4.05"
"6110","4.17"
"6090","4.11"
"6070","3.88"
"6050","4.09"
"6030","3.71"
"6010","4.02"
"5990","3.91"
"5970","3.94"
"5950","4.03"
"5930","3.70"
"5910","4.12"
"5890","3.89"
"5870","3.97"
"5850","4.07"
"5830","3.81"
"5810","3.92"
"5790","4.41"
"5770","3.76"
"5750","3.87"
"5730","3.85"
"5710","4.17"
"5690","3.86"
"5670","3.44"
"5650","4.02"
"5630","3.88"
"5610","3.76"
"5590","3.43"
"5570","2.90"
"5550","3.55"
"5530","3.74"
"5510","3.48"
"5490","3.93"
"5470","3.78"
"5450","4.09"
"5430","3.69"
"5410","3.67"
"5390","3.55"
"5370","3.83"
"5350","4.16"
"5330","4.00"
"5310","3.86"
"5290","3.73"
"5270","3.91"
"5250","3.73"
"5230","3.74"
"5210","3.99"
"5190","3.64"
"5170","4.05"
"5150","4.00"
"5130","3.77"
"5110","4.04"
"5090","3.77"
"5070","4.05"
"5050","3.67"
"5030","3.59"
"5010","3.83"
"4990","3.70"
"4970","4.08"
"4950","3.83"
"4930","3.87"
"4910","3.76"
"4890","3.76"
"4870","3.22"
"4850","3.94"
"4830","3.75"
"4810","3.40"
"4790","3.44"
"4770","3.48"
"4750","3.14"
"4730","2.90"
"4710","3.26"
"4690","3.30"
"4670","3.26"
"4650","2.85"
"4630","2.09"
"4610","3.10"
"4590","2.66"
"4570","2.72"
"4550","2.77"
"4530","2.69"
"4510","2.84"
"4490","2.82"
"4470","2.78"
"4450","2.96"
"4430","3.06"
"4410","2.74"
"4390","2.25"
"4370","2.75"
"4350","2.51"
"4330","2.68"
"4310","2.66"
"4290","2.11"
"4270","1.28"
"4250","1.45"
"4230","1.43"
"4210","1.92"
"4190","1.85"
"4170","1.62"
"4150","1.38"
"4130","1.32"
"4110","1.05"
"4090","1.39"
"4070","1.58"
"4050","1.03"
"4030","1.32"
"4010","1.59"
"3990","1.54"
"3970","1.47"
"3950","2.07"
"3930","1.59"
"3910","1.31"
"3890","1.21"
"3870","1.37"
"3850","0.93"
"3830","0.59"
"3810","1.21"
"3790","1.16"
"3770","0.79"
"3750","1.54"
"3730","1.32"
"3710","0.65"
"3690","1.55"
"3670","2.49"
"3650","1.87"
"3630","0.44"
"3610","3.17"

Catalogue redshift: 0.08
